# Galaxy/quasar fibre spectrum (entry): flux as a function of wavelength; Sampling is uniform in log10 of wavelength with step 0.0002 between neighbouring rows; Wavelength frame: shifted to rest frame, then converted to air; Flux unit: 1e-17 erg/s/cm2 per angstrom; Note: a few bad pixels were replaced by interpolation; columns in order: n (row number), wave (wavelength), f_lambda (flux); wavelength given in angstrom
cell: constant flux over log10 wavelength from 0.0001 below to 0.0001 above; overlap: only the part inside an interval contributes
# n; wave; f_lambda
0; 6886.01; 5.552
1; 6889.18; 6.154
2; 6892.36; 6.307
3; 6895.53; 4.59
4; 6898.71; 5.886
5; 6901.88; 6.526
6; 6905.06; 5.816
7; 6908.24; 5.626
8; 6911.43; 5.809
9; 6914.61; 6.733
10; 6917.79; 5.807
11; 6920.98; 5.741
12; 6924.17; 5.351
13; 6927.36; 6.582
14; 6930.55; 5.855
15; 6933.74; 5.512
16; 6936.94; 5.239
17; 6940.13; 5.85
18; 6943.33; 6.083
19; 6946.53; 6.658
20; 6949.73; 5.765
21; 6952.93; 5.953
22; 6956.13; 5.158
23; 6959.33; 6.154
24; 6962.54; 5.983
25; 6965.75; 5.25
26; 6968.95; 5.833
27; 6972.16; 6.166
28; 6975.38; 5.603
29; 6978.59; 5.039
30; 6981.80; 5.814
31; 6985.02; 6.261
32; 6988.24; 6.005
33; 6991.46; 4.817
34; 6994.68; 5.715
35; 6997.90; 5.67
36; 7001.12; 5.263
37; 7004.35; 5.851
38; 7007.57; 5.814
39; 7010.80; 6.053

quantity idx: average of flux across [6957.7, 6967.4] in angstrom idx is 5.8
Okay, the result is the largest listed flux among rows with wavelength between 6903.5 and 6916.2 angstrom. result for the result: 6.733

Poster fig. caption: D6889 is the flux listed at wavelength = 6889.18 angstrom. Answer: 6.154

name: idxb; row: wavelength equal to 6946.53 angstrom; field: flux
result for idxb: 6.658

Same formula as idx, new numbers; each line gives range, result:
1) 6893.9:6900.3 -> 5.25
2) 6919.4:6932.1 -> 5.88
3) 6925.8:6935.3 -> 5.98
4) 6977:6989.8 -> 5.78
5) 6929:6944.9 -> 5.71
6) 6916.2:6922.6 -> 5.77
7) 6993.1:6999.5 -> 5.69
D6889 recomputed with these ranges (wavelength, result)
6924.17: 5.351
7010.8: 6.053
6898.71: 5.886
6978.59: 5.039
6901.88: 6.526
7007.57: 5.814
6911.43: 5.809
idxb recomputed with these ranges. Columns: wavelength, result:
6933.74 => 5.512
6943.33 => 6.083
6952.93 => 5.953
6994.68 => 5.715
